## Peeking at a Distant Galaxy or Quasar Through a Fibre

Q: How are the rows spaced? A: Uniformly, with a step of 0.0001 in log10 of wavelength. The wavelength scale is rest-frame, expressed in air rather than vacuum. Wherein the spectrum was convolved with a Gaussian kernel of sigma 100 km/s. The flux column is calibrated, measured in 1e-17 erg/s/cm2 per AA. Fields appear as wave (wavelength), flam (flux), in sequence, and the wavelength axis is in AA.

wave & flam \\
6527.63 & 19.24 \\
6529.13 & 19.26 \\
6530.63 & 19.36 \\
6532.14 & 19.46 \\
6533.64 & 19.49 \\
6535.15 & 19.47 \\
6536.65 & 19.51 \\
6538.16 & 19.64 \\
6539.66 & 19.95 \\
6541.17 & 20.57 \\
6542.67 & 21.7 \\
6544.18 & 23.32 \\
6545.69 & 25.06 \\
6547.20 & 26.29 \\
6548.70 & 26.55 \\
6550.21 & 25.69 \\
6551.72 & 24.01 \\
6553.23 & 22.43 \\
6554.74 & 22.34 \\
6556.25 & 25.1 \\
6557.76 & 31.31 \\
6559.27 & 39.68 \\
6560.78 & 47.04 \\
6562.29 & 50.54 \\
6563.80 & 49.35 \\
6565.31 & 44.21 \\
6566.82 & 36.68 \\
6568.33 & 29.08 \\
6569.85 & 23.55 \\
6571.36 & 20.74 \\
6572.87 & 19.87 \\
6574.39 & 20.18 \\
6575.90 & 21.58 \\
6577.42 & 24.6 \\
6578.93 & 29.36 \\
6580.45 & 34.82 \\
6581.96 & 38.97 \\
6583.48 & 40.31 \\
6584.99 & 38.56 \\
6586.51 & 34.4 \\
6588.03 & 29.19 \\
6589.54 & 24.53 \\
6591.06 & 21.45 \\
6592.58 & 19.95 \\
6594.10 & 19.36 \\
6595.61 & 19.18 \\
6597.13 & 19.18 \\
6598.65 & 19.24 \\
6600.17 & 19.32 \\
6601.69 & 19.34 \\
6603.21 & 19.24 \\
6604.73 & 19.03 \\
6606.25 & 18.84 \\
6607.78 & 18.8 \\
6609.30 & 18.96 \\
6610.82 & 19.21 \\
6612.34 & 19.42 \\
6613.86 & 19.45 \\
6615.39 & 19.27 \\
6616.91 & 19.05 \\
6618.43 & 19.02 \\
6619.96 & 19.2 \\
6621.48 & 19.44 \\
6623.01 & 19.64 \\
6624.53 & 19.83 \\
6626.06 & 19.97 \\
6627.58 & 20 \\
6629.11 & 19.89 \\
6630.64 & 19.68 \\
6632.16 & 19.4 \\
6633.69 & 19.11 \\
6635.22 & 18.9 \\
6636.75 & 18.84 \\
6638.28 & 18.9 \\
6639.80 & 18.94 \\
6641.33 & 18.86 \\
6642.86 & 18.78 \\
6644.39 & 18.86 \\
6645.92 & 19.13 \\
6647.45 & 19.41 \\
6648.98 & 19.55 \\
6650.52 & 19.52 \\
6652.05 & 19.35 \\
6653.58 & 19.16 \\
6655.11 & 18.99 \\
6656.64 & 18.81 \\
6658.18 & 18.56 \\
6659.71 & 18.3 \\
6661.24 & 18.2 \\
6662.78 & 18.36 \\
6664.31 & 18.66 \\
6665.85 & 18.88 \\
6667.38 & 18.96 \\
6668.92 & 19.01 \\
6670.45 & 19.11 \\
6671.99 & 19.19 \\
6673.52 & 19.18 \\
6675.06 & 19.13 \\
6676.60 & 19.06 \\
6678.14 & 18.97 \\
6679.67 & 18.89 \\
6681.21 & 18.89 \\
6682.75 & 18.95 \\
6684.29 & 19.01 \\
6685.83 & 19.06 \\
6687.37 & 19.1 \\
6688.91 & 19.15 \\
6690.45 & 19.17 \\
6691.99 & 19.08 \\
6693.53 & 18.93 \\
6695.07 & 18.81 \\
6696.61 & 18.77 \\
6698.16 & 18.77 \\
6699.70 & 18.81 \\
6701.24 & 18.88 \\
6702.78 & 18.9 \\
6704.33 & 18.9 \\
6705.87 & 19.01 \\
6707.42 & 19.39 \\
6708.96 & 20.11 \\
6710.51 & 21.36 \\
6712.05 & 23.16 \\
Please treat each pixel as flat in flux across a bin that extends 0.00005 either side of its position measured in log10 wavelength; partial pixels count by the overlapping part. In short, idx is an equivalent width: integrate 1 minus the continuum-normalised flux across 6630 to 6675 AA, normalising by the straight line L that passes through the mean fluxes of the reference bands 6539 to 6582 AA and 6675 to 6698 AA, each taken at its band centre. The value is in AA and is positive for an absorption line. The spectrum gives 5.5 AA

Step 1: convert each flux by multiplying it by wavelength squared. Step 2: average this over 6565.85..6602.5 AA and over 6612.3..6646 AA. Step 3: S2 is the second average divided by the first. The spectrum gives 0.8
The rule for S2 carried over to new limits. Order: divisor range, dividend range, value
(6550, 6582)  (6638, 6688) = 0.63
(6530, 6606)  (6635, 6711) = 0.74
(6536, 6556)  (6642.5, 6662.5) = 0.85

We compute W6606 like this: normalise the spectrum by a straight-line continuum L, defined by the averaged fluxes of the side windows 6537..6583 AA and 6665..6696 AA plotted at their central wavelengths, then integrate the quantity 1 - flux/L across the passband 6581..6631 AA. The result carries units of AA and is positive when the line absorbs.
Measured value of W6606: 6.0 AA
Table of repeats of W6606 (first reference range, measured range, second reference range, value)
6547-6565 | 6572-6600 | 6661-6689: 3.16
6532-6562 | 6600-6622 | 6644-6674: 2.60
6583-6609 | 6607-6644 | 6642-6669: 3.17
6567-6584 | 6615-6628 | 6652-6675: 2.01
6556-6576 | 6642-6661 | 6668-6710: 3.56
